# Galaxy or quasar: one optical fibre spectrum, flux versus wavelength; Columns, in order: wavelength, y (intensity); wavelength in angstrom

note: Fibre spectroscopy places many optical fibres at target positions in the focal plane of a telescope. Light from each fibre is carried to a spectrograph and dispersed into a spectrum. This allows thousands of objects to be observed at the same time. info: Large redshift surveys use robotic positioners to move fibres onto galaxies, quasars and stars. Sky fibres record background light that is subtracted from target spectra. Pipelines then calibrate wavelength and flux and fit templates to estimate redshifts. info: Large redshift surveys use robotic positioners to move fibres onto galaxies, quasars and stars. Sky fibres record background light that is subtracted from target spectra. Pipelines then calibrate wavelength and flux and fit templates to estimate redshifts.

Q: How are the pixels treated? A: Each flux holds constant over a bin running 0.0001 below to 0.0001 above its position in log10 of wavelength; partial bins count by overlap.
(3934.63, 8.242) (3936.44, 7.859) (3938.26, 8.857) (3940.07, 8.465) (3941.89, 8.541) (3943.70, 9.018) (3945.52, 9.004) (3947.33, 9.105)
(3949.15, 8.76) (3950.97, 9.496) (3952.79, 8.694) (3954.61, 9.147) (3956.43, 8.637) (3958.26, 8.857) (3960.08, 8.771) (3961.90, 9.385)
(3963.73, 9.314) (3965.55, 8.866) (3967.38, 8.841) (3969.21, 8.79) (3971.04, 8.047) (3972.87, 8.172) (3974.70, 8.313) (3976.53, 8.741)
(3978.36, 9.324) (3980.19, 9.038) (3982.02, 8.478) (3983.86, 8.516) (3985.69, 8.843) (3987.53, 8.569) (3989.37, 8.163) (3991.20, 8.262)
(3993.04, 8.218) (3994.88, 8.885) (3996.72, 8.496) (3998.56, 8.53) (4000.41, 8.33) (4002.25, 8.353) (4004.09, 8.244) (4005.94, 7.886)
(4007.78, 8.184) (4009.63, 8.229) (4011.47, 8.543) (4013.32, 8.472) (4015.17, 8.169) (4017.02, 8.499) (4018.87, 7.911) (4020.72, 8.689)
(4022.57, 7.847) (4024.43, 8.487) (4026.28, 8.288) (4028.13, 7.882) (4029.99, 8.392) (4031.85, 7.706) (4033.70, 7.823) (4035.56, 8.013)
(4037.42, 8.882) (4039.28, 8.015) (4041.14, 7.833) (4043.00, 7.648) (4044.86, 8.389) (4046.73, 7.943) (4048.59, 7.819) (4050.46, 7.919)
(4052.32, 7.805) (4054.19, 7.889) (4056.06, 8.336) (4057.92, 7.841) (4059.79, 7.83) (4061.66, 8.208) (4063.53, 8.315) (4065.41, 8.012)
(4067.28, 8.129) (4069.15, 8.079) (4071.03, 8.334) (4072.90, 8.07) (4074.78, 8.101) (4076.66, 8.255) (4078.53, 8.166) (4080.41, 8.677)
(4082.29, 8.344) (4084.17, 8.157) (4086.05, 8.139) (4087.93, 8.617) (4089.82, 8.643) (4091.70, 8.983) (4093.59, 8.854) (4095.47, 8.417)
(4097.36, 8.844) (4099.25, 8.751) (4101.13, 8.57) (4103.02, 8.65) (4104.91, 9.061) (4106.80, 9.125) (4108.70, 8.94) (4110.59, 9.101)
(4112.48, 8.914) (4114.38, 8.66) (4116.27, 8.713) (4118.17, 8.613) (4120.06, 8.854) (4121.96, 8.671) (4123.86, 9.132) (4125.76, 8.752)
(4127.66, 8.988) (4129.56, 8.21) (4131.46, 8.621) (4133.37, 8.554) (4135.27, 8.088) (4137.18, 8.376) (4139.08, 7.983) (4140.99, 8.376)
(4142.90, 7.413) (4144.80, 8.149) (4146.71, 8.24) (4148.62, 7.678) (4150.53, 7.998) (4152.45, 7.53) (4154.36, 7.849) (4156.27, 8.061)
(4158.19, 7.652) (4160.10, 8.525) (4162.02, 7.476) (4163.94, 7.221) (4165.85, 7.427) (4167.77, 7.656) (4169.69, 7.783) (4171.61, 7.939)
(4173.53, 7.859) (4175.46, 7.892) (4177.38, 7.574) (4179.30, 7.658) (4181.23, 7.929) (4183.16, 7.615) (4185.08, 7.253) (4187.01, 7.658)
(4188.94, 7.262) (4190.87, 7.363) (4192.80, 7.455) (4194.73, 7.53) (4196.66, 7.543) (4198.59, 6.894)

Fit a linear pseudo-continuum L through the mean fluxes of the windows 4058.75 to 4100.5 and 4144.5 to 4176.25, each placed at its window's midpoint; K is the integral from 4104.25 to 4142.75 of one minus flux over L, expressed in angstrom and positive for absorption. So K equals -2.8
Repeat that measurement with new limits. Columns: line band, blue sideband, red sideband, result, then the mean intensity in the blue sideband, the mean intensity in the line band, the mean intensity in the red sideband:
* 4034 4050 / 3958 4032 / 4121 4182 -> 0.56 angstrom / 8.48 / 8.05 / 8.04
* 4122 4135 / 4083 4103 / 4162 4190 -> -0.79 angstrom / 8.6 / 8.67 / 7.62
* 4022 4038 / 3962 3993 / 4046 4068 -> 0.17 angstrom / 8.65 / 8.14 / 8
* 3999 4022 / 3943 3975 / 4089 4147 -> 1.28 angstrom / 8.85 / 8.29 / 8.62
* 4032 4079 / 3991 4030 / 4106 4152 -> 1.78 angstrom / 8.31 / 8.06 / 8.49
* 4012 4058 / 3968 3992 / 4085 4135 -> 2.81 angstrom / 8.56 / 8.11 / 8.73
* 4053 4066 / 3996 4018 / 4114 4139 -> 0.60 angstrom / 8.32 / 8.05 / 8.61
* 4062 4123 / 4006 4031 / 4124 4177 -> -3.21 angstrom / 8.26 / 8.55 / 8.02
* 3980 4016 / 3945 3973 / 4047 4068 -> 0.55 angstrom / 8.88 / 8.41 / 8.01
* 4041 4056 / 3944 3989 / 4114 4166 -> 1.05 angstrom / 8.81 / 7.93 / 8.21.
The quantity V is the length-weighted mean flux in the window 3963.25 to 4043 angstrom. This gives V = 8.38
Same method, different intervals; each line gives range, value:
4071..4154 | 8.48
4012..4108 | 8.27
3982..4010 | 8.38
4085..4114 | 8.77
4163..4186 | 7.65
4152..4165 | 7.77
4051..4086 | 8.14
